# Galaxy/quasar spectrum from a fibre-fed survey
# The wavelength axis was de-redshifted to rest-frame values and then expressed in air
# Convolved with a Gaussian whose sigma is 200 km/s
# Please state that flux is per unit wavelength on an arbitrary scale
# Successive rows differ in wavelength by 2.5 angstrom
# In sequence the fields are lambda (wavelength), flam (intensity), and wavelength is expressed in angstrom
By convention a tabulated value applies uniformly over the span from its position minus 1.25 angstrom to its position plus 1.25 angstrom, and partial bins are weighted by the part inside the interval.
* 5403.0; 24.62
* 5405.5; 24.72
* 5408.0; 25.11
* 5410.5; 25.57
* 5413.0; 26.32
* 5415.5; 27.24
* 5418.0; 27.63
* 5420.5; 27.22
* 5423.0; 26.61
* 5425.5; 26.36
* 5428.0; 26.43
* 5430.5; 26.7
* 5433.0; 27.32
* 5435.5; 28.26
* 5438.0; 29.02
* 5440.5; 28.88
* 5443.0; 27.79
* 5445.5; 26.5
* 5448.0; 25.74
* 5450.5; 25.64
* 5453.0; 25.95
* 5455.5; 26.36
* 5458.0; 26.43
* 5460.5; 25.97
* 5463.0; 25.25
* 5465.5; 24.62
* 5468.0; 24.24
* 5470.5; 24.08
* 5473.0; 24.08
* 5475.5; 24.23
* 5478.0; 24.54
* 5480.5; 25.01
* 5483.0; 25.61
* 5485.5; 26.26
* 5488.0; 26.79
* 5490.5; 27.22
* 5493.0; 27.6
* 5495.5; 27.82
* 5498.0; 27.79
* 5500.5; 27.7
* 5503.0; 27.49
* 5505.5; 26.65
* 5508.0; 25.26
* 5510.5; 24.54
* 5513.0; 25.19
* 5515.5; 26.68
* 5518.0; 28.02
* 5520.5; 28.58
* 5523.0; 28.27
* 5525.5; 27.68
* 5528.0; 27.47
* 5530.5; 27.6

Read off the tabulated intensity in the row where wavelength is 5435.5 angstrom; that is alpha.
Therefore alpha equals 28.26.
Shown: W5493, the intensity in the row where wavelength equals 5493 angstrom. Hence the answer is 27.6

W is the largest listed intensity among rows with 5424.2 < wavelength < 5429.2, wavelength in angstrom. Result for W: 26.43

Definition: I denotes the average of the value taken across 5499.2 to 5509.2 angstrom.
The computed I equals 26.8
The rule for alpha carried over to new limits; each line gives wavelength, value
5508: 25.26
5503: 27.49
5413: 26.32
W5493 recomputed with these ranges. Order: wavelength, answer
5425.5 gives 26.36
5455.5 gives 26.36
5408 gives 25.11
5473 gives 24.08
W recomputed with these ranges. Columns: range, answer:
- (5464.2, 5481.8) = 25.01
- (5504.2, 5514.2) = 26.65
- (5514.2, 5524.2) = 28.58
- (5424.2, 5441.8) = 29.02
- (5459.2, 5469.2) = 25.97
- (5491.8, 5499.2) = 27.82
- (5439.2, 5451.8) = 28.88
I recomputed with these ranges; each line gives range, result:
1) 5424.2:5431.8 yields 26.5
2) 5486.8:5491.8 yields 27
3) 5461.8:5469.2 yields 24.7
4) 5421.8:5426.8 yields 26.5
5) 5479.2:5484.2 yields 25.3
